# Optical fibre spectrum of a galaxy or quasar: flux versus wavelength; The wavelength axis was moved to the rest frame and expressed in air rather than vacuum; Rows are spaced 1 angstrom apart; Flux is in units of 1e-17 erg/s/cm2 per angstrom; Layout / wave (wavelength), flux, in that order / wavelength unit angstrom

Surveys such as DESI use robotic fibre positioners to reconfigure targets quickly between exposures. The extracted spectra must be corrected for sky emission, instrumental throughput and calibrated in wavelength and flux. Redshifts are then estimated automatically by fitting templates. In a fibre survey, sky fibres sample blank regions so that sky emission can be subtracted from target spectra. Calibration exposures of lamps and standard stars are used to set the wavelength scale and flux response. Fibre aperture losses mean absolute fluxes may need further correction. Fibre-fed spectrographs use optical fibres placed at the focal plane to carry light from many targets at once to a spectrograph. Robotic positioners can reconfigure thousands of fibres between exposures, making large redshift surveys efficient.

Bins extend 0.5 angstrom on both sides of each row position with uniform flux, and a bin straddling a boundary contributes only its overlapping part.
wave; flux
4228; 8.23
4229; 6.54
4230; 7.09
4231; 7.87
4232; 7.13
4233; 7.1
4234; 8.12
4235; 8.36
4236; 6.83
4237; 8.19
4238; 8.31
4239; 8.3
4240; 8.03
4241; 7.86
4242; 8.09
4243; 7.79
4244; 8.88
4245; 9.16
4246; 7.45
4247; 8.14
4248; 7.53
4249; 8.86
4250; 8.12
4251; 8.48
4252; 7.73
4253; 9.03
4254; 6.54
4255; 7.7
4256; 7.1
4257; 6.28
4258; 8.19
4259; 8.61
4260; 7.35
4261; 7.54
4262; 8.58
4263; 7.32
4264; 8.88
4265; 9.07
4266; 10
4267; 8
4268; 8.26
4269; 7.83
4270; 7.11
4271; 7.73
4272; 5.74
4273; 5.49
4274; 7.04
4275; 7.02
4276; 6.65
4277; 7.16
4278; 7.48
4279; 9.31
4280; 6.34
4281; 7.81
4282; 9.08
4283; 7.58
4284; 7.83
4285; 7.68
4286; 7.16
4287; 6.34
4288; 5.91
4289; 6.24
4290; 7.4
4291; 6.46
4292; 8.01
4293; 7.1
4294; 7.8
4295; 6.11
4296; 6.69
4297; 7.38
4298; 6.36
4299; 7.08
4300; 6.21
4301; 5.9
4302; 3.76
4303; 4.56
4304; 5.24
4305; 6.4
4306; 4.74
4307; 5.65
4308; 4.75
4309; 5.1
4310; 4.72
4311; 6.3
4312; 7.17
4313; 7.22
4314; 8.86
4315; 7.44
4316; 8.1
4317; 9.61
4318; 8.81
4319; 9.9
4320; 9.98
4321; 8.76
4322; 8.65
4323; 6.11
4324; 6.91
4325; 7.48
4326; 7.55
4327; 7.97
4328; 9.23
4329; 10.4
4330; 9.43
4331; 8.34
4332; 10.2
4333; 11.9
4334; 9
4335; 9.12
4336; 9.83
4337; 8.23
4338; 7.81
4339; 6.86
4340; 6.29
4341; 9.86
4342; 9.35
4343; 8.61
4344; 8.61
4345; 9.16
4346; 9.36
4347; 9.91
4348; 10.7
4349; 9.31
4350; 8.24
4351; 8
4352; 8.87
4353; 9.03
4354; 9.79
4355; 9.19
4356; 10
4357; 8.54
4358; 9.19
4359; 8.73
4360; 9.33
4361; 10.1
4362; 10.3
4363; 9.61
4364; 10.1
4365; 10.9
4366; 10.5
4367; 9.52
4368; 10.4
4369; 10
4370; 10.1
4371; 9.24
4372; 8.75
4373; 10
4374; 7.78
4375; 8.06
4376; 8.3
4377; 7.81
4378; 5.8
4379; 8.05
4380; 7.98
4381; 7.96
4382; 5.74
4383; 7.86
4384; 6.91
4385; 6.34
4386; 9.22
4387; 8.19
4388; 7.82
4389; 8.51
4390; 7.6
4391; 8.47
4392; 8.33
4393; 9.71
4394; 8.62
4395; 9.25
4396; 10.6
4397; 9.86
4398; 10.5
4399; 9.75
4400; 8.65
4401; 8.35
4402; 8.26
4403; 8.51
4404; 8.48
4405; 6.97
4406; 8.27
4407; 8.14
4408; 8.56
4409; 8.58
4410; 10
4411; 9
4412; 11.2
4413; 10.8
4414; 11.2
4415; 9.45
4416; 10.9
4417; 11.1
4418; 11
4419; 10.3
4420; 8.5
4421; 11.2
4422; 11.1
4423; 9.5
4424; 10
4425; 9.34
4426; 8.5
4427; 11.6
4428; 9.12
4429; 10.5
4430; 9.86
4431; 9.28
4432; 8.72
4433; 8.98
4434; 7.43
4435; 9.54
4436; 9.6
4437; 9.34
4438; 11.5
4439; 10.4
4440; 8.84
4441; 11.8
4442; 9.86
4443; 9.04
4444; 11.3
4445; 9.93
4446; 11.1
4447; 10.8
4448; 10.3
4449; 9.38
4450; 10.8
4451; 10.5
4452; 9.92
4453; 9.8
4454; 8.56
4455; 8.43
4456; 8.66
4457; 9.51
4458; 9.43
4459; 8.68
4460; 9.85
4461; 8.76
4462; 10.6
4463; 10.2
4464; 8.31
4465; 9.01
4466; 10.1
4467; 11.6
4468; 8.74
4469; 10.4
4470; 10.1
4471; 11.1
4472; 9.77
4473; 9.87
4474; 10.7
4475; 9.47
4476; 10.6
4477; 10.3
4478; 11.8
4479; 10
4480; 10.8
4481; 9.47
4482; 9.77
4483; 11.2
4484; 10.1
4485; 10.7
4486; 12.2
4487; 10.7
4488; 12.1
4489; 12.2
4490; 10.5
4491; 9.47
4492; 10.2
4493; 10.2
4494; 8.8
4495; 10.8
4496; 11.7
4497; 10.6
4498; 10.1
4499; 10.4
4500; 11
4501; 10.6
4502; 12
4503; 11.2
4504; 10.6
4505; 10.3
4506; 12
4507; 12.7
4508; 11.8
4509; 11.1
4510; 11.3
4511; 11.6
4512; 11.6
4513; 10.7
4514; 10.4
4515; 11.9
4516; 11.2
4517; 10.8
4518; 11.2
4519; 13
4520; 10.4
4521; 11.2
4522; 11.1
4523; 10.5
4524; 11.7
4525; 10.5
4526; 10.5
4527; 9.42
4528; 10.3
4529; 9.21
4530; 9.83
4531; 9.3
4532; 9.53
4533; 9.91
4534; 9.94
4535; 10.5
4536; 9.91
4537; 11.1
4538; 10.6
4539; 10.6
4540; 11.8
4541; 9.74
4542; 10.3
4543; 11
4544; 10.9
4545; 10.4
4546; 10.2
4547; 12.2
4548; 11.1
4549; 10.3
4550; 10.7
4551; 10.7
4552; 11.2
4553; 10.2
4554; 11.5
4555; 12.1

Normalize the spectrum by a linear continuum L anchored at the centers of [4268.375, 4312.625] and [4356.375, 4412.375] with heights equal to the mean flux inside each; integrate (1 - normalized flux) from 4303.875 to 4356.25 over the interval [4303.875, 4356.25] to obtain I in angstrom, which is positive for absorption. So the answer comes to -4.9 angstrom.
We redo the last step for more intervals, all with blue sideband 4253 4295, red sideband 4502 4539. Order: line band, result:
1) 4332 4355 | -1.6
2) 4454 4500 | 0.3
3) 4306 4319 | 1.6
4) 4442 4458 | 0.0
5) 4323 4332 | -0.2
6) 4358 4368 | -1.4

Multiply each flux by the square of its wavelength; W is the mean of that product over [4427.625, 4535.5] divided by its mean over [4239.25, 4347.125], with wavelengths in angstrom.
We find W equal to 1.46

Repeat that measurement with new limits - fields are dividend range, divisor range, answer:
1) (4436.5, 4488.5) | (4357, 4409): 1.20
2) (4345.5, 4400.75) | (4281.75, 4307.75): 1.42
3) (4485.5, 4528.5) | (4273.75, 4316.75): 1.80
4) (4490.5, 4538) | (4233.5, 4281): 1.54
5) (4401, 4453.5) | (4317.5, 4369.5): 1.11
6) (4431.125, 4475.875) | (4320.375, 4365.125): 1.15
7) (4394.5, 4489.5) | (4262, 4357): 1.35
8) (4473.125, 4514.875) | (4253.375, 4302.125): 1.64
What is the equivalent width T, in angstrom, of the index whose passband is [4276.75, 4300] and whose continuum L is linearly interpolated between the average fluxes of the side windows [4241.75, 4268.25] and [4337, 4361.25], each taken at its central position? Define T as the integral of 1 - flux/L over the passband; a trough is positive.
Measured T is 3.3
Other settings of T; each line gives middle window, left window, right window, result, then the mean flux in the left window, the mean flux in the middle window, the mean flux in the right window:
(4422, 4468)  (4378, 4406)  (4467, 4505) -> -0.79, 8.34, 9.74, 10.6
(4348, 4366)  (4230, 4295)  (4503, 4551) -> -1.33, 7.67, 9.43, 10.8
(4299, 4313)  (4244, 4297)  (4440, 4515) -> 4.38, 7.59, 5.55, 10.4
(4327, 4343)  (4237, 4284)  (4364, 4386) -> -1.39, 7.84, 9.01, 8.53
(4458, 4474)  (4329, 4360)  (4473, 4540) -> 0.77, 9.07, 9.82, 10.7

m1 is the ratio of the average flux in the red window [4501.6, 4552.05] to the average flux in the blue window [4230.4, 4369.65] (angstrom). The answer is 1.35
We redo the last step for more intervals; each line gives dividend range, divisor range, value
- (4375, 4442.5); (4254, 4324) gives 1.27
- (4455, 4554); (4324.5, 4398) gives 1.19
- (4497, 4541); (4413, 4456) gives 1.09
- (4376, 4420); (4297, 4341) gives 1.16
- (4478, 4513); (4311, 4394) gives 1.25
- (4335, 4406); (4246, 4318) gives 1.22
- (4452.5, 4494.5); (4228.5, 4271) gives 1.27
